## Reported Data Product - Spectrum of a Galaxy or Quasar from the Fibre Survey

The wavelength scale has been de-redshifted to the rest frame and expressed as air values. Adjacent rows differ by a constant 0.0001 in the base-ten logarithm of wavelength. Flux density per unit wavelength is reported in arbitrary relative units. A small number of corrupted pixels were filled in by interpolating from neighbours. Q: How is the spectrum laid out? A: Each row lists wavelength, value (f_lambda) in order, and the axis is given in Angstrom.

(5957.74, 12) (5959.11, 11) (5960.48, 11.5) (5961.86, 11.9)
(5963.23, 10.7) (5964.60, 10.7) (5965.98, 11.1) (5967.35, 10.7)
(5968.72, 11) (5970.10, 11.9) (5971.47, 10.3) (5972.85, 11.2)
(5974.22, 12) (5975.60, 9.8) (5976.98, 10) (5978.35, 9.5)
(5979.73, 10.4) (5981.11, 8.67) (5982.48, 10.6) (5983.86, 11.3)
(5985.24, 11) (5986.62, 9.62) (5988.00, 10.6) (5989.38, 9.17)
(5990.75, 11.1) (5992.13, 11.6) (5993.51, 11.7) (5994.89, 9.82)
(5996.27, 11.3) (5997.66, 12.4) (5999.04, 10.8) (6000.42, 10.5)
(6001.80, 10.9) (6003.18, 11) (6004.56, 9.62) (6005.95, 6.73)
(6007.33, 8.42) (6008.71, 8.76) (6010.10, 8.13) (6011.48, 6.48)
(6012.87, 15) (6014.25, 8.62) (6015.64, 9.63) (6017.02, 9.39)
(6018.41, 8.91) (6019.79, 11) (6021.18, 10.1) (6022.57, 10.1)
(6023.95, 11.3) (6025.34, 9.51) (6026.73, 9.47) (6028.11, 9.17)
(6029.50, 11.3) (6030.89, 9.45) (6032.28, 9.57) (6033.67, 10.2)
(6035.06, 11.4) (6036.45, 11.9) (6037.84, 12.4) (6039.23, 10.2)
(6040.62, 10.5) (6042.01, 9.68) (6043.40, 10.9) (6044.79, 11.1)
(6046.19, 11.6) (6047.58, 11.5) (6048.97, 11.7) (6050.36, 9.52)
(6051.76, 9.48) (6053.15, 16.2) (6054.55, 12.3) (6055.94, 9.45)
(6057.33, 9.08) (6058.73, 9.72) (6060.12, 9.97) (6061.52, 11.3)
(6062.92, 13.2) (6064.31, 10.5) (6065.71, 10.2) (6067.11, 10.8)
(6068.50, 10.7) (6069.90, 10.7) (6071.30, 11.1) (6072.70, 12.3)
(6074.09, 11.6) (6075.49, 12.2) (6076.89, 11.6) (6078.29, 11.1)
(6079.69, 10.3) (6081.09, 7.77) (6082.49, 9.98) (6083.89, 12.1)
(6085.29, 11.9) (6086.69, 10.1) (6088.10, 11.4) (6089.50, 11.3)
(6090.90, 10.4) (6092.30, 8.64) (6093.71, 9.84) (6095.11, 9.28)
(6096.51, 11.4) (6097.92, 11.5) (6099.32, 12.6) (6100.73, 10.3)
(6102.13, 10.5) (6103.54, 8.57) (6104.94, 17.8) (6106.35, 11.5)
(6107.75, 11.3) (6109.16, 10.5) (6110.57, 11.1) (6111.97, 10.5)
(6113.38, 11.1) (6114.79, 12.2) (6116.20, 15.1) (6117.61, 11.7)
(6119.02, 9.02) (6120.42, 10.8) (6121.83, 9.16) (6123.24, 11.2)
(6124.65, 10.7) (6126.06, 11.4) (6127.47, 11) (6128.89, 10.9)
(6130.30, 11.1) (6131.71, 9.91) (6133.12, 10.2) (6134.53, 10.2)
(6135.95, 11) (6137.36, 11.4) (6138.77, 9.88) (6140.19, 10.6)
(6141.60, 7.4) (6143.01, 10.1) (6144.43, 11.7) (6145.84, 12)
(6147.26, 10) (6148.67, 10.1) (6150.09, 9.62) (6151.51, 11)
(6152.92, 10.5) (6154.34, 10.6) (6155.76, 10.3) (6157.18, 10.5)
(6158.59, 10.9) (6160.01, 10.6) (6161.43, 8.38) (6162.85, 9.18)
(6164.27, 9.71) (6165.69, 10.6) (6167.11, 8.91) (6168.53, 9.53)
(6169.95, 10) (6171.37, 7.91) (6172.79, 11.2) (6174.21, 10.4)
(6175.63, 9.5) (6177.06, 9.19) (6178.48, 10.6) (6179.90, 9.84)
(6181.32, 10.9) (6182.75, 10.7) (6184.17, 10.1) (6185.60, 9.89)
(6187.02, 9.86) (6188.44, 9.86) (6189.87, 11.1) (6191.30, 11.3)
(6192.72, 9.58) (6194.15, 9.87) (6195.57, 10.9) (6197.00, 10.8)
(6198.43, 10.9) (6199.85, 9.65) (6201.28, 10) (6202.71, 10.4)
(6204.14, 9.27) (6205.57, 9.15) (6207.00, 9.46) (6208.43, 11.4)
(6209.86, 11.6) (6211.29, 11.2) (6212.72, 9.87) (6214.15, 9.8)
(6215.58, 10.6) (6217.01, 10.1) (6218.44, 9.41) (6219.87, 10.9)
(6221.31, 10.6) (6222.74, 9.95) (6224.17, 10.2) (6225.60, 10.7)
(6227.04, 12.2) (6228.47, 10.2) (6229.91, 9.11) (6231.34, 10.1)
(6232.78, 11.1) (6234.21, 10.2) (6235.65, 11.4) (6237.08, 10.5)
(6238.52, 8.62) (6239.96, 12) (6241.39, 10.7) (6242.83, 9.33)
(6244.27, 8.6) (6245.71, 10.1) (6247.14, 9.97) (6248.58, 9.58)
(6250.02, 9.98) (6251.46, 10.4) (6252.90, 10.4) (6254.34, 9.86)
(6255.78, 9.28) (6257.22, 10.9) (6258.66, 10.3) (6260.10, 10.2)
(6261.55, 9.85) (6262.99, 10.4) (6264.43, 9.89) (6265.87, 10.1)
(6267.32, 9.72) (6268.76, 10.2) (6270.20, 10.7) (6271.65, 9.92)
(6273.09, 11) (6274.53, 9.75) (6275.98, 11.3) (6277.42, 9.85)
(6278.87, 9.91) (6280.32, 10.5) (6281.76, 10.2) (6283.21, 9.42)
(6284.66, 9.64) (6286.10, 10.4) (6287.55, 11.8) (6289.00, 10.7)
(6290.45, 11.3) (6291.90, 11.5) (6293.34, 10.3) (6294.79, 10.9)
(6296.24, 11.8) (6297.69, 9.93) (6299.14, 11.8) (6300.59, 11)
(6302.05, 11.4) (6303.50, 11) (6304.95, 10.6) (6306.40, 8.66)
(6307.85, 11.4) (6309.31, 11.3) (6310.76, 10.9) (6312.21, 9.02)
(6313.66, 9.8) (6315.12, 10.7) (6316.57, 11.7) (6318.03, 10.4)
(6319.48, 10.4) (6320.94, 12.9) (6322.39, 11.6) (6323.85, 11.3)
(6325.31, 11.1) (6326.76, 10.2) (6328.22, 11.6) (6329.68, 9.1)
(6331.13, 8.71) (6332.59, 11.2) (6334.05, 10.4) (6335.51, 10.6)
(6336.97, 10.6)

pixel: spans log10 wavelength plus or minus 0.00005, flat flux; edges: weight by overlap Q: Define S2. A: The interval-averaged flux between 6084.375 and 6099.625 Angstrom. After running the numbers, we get 10.7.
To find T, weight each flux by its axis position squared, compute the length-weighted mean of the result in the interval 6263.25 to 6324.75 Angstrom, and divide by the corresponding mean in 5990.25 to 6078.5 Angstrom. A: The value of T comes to 1.09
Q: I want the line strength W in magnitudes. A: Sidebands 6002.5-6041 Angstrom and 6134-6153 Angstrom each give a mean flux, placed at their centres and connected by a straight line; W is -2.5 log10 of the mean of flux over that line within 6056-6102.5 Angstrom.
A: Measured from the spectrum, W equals -0.06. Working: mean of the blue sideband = 9.93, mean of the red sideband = 10.4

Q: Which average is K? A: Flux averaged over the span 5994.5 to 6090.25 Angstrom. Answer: 10.6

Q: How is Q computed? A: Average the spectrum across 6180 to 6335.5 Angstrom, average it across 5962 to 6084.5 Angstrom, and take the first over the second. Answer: 1.0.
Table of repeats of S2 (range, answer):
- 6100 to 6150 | 10.9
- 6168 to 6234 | 10.2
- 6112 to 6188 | 10.4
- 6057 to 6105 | 10.8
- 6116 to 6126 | 10.9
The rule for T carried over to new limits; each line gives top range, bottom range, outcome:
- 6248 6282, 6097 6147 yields 0.97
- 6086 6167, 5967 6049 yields 1.07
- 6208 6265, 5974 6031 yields 1.10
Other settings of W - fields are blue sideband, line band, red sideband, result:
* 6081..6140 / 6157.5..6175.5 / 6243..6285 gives 0.088 mag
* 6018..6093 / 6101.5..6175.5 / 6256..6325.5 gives 0.010 mag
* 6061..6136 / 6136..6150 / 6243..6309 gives 0.050 mag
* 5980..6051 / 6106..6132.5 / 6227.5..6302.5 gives -0.074 mag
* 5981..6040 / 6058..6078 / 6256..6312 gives -0.086 mag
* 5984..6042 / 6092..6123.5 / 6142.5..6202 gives -0.096 mag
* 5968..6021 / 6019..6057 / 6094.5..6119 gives -0.002 mag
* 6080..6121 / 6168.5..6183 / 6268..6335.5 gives 0.095 mag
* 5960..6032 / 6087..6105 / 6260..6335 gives -0.040 mag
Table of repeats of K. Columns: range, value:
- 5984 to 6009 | 10.3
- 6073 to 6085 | 10.9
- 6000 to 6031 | 9.72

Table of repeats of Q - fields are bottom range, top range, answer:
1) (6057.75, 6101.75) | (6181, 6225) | 0.95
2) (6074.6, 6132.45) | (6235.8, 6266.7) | 0.92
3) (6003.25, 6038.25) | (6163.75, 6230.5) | 1.03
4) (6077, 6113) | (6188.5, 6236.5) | 0.95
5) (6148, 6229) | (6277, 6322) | 1.05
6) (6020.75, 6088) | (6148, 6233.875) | 0.94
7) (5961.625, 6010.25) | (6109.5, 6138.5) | 1.05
